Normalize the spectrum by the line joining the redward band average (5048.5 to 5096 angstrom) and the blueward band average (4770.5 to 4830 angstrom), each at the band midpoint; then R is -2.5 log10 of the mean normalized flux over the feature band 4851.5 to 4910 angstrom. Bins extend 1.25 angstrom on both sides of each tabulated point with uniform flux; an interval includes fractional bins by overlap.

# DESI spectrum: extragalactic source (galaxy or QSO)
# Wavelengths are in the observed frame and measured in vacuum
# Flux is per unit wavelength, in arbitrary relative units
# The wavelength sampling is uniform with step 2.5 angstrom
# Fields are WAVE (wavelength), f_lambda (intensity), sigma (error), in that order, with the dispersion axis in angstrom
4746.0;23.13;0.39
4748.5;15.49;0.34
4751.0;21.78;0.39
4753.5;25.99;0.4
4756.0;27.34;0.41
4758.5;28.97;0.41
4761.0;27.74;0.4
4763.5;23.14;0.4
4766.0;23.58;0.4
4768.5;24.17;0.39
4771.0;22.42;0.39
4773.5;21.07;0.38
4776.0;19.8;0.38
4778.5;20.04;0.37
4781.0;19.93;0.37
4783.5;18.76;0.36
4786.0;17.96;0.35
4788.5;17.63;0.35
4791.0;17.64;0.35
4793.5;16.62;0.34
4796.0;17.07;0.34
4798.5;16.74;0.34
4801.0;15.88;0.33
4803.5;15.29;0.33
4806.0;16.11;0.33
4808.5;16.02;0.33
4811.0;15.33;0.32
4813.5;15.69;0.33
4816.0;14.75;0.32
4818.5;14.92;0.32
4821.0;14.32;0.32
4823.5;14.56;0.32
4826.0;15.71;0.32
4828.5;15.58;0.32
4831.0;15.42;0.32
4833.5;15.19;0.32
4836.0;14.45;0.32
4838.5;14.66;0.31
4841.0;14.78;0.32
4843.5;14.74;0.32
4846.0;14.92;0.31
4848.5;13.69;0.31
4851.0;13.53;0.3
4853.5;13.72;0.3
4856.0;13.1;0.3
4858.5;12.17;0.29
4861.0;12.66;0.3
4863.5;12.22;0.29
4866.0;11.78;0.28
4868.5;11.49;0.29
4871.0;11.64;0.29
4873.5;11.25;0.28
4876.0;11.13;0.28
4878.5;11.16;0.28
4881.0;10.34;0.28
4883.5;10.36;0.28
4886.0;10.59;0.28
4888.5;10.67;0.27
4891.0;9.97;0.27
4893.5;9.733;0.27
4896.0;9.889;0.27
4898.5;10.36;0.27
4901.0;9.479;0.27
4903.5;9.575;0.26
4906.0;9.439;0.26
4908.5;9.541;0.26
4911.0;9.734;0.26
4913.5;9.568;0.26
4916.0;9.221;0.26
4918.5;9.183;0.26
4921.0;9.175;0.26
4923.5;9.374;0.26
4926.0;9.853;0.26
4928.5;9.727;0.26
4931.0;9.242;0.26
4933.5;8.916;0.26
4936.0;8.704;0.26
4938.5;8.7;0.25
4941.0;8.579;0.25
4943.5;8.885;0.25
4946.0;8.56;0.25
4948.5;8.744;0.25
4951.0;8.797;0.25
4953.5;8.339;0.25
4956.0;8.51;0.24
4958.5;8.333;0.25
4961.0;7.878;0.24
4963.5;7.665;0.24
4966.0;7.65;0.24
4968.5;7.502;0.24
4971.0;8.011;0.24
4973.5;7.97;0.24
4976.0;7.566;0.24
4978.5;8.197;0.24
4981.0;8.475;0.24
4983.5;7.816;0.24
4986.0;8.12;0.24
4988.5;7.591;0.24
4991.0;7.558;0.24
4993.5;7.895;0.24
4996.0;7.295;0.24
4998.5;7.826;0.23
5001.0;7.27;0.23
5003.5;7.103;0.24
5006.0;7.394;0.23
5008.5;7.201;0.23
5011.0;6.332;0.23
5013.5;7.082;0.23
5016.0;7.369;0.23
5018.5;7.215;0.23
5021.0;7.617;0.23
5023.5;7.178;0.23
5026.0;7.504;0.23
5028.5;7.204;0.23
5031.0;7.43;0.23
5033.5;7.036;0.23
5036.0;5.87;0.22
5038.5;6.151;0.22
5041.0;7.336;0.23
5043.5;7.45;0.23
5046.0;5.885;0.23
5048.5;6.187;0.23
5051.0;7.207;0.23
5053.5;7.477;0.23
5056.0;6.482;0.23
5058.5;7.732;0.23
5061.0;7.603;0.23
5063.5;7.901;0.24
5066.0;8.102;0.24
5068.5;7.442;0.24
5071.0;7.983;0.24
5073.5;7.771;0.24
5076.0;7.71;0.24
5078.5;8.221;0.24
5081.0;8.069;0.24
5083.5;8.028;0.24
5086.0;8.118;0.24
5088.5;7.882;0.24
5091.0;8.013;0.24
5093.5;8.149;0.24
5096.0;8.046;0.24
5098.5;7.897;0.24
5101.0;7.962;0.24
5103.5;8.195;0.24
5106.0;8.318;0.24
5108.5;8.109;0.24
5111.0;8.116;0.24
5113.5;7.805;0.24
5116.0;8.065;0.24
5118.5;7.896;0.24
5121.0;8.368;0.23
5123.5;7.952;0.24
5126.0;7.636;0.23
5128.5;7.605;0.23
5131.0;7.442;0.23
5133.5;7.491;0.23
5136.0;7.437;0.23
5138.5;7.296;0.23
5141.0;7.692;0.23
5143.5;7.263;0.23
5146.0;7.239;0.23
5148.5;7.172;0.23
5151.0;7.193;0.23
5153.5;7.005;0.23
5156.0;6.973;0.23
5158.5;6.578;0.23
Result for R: 0.29 mag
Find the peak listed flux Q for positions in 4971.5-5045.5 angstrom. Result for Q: 8.475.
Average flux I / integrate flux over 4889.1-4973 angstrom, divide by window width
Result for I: 9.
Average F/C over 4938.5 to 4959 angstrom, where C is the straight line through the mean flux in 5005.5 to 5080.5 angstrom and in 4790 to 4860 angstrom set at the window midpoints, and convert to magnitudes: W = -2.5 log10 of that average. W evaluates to 0.23 mag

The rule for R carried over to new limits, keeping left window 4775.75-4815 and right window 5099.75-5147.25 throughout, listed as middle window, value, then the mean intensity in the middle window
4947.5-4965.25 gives 0.45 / 8.3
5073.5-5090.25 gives 0.13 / 7.99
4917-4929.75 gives 0.39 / 9.46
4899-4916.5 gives 0.41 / 9.56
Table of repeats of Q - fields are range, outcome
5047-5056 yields 7.477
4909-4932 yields 9.853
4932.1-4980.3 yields 8.916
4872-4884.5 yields 11.25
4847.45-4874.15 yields 13.72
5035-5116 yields 8.318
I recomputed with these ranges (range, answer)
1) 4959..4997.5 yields 7.82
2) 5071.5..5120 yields 8.02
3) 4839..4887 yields 12.4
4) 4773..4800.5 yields 18.3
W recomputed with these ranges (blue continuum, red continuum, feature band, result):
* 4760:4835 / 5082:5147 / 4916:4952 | 0.44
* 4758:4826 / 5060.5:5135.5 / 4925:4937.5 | 0.43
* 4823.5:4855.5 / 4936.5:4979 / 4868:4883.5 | 0.15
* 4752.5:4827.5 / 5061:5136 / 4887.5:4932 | 0.46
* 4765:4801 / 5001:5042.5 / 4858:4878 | 0.26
